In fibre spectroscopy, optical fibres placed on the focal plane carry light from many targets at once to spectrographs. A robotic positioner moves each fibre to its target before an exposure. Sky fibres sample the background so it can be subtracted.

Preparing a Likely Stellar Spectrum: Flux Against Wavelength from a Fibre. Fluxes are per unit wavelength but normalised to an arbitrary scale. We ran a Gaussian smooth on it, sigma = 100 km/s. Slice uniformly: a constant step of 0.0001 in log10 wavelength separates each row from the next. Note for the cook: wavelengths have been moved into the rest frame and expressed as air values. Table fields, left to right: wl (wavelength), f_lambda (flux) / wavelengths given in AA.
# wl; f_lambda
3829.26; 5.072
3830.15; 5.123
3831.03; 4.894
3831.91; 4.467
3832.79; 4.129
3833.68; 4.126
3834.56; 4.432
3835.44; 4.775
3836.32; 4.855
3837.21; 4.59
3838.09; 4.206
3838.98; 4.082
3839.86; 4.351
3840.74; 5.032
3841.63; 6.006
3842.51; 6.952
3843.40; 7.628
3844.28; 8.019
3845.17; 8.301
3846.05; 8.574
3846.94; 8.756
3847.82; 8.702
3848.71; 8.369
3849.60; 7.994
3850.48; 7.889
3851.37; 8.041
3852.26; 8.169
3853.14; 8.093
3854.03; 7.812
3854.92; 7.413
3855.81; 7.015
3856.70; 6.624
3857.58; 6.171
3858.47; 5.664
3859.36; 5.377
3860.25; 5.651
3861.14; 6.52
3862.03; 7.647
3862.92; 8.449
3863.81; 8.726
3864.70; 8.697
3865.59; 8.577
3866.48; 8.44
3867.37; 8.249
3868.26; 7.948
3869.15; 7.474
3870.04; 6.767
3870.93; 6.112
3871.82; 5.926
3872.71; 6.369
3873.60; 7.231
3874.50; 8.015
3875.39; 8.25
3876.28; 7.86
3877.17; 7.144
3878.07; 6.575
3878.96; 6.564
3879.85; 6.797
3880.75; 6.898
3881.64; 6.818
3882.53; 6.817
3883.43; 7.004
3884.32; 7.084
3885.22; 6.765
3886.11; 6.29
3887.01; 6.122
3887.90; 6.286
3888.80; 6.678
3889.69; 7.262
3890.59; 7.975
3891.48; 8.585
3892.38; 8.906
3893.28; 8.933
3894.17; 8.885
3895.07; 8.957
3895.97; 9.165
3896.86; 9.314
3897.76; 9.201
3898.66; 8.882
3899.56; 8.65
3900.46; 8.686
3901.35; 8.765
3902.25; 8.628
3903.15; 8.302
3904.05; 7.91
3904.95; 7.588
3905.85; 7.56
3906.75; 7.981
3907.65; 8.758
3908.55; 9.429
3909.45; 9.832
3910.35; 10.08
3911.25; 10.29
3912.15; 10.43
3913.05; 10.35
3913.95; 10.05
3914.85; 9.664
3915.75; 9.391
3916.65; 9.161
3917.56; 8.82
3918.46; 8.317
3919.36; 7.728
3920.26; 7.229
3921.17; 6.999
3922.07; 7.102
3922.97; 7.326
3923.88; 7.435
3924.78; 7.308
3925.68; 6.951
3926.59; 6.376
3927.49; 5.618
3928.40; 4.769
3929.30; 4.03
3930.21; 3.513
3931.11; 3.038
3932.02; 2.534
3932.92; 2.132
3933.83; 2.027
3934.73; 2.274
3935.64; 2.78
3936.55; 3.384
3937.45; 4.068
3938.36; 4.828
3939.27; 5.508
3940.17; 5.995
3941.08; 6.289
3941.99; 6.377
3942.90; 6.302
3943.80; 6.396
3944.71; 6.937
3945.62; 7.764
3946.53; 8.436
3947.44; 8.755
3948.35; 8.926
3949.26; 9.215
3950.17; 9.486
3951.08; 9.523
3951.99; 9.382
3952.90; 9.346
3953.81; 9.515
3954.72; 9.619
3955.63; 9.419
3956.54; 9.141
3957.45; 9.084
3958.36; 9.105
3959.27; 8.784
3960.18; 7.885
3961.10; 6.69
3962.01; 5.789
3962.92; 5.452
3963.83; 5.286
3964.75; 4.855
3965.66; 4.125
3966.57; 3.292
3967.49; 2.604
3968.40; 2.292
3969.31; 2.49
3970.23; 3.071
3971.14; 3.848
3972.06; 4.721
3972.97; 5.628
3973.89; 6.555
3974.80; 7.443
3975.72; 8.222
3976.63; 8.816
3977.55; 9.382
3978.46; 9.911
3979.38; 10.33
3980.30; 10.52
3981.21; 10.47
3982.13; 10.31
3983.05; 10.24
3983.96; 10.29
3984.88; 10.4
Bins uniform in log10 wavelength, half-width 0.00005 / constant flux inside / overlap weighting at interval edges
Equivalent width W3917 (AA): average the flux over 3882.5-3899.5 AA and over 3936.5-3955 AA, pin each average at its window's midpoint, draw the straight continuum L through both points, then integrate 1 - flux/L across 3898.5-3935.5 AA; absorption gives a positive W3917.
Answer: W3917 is 2.0 AA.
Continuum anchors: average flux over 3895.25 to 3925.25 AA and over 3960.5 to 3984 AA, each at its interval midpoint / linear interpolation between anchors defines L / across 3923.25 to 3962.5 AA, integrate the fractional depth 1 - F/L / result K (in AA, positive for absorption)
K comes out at 4.65 AA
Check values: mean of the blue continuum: 8.68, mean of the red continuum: 6.59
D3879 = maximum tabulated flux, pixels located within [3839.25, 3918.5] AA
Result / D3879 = 10.43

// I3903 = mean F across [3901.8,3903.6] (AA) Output 8.45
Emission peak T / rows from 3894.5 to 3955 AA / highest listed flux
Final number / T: 10.43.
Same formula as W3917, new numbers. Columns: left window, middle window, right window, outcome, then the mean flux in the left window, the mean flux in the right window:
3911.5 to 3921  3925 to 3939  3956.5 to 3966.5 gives 7.3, 9.07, 6.7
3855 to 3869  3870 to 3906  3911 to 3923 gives 1.8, 7.32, 8.8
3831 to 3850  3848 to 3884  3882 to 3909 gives -1.8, 6.08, 8.04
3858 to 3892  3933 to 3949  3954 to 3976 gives 1.7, 7.15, 6.08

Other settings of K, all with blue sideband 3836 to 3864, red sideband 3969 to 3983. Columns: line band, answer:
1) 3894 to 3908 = -2.7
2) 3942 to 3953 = -1.2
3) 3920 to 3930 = 1.3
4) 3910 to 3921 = -3.0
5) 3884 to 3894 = -0.4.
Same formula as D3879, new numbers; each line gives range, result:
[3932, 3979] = 9.911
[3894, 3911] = 10.08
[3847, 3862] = 8.702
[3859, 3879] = 8.726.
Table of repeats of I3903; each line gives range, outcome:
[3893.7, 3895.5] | 8.94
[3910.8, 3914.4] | 10.3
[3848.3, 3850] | 8.16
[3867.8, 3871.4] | 7.08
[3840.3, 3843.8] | 6.38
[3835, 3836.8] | 4.81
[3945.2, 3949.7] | 8.62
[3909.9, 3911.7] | 10.2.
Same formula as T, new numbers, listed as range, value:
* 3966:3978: 9.382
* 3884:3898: 9.314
